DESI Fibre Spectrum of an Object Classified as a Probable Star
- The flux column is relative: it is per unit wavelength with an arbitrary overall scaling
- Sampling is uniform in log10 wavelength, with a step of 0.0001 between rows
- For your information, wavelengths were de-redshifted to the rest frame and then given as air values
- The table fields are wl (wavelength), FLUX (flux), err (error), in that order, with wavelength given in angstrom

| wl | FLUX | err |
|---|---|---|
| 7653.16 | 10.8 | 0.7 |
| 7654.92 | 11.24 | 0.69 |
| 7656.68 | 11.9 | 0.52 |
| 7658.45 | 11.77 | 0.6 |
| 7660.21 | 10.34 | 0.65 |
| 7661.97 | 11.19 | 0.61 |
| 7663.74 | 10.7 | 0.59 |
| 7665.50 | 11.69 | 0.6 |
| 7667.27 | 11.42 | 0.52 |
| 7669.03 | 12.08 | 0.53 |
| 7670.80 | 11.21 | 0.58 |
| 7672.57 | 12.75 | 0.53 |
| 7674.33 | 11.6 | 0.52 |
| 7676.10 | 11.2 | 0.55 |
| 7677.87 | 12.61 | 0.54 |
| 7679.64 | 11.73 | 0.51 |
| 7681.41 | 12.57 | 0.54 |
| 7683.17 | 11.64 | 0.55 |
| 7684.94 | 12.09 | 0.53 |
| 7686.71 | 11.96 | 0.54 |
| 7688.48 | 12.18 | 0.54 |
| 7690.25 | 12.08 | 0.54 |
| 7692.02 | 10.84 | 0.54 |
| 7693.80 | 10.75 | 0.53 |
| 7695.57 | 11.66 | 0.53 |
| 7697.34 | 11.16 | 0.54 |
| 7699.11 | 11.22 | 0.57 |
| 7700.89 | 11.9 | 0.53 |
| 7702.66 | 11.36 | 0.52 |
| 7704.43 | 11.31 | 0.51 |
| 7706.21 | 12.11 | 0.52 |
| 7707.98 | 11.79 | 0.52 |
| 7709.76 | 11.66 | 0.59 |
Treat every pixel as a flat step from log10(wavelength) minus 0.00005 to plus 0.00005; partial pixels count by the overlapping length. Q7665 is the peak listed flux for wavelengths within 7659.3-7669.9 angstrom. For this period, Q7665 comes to 12.08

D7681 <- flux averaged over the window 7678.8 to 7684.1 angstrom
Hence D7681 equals 12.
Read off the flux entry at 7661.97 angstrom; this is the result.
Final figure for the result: 11.19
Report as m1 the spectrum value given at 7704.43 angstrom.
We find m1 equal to 11.31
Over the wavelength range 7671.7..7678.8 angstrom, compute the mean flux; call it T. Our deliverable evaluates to 12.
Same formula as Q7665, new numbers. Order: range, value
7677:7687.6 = 12.61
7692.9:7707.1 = 12.11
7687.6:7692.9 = 12.18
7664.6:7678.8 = 12.75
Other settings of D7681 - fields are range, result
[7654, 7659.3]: 11.6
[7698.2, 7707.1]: 11.6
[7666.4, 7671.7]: 11.6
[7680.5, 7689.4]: 12.1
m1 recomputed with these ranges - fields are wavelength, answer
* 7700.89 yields 11.9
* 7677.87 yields 12.61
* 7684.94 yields 12.09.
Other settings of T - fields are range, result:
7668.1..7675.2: 11.9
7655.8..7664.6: 11.2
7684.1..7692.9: 11.8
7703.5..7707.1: 11.7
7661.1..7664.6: 10.9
